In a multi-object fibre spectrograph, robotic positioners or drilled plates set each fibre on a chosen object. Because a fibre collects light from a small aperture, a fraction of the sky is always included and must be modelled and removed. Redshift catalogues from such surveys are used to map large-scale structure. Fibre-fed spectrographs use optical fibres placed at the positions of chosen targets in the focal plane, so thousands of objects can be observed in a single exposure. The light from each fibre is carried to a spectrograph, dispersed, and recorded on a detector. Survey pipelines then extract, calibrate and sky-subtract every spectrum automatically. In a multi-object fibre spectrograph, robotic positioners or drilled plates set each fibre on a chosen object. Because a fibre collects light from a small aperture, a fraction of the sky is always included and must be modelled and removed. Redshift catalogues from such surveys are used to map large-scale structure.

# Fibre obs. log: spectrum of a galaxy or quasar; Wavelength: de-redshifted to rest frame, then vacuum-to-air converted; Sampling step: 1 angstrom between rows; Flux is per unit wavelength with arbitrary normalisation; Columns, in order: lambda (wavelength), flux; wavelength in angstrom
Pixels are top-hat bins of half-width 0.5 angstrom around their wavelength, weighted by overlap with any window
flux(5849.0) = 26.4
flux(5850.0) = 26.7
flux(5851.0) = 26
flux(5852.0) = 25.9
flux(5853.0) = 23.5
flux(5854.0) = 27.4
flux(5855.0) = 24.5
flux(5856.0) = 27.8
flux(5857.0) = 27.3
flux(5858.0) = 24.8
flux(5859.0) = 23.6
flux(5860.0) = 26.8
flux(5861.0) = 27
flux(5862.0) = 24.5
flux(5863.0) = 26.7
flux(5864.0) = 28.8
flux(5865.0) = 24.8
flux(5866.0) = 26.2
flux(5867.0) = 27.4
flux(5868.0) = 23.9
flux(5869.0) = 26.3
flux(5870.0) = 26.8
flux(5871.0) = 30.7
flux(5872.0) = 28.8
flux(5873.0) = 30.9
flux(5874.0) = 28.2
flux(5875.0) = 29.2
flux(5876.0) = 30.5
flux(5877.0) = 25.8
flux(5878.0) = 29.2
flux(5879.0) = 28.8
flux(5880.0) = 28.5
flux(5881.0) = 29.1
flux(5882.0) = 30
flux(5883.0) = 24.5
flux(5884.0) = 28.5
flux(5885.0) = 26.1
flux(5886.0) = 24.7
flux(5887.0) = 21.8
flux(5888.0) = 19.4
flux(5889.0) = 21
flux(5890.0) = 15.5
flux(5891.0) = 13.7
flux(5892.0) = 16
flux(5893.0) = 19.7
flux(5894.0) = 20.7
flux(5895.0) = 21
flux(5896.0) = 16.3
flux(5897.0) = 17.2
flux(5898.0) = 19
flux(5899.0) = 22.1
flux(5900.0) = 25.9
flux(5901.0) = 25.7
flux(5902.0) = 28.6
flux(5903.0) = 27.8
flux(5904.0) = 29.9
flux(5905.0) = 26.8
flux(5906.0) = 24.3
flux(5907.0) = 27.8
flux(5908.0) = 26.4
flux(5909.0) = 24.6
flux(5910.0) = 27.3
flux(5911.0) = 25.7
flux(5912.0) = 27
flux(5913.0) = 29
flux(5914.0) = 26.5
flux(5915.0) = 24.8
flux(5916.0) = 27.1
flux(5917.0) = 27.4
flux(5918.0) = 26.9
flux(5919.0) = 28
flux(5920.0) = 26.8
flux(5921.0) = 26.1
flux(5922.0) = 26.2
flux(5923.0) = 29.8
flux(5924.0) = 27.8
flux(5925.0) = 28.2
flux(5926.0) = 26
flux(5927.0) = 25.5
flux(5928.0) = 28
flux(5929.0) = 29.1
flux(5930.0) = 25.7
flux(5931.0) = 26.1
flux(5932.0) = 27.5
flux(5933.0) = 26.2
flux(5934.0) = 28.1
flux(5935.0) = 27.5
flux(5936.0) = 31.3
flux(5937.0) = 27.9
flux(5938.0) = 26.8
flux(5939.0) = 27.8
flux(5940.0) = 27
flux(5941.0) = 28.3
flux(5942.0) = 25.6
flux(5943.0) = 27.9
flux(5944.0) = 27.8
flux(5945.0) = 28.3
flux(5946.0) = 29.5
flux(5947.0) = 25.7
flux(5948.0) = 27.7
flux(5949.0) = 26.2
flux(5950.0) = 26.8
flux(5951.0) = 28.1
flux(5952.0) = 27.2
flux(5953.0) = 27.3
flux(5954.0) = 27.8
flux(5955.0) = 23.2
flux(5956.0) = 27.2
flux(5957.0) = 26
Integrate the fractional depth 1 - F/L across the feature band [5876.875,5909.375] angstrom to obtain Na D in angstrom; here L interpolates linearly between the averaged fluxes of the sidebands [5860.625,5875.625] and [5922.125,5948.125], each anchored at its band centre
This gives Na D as 4.3 angstrom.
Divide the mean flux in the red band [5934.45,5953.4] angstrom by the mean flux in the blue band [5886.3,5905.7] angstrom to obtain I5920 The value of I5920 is 1.28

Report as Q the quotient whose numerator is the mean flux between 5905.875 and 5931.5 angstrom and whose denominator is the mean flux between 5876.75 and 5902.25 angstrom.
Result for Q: 1.17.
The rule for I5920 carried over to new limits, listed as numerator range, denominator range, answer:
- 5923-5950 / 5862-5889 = 1.02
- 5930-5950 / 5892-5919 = 1.11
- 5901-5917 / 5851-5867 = 1.03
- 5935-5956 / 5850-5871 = 1.05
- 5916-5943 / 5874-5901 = 1.17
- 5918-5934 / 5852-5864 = 1.05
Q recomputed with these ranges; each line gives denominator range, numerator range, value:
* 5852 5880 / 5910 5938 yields 1.01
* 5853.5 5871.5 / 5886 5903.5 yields 0.79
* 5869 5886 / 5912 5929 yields 0.96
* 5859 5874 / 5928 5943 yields 1.02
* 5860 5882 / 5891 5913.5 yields 0.86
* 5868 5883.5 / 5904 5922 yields 0.94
